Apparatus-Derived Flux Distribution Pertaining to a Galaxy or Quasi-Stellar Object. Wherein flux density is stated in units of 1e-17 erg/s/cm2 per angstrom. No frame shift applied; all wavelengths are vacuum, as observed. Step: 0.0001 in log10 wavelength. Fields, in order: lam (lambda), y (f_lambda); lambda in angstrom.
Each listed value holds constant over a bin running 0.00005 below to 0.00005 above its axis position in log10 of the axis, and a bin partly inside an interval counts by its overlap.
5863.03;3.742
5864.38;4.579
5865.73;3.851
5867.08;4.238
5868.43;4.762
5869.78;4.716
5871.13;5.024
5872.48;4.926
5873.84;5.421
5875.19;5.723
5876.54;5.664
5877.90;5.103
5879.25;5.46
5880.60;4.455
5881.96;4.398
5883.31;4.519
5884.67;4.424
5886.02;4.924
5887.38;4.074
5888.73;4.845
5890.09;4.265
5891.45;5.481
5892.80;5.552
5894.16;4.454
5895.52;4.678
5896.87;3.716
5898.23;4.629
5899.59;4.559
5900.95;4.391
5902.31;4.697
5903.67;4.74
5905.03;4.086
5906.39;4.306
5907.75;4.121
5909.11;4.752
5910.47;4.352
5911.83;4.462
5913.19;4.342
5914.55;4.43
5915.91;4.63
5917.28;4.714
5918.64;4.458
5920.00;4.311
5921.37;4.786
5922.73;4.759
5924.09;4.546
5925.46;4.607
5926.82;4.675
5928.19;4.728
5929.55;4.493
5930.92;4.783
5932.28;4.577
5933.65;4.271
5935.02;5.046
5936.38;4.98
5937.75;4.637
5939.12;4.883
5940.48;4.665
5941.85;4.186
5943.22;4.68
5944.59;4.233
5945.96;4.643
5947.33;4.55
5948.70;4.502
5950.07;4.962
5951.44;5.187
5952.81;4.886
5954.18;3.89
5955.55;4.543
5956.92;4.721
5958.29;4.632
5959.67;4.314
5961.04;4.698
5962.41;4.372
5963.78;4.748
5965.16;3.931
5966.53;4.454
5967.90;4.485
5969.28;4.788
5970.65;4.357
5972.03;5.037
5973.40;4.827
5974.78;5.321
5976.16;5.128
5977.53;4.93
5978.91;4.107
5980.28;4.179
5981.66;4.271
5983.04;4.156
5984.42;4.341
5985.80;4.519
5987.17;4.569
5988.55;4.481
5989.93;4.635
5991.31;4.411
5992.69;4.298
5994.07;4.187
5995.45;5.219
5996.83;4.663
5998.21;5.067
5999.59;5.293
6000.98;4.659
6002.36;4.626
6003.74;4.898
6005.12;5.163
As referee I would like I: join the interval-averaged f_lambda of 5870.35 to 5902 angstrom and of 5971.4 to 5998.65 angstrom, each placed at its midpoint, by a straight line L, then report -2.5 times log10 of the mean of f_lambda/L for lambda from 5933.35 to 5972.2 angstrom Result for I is 0.020 mag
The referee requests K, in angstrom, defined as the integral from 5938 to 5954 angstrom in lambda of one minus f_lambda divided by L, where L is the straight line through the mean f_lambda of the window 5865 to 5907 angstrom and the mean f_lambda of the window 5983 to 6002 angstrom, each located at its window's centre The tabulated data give 0.1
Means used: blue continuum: 4.71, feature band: 4.64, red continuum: 4.62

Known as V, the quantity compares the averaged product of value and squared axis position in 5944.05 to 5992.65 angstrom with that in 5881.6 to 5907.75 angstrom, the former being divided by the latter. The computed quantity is 1.0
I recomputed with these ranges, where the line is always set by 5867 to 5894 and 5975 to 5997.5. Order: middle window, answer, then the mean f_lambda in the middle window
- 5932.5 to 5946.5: 0.017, 4.62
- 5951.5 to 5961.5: 0.016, 4.56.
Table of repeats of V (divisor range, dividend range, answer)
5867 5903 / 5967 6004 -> 1.00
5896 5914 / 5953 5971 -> 1.04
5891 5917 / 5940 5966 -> 1.02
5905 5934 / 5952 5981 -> 1.03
